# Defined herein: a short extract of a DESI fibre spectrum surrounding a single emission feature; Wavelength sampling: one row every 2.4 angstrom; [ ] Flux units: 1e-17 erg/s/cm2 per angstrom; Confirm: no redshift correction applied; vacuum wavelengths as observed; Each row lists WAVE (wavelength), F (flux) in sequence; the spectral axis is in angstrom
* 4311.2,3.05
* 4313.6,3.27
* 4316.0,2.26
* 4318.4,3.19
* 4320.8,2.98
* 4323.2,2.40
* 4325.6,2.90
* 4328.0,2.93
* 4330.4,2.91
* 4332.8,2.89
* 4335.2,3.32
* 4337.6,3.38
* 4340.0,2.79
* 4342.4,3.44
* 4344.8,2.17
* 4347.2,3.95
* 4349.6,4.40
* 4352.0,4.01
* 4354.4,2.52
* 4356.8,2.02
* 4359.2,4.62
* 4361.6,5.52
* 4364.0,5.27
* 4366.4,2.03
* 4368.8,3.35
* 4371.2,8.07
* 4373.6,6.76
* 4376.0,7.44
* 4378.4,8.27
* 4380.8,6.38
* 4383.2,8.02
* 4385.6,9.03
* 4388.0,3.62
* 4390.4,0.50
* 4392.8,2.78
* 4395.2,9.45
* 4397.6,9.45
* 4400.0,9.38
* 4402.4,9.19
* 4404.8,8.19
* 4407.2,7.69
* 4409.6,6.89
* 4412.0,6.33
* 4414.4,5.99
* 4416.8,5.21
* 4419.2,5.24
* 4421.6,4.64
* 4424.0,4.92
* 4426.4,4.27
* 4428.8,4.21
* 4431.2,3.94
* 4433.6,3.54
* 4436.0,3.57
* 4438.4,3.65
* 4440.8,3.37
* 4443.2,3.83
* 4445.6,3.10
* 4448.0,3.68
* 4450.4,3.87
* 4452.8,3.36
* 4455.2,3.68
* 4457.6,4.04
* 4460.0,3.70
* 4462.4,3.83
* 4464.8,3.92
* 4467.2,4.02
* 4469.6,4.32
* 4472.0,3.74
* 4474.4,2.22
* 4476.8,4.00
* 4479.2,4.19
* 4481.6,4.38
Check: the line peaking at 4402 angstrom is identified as Lyman alpha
